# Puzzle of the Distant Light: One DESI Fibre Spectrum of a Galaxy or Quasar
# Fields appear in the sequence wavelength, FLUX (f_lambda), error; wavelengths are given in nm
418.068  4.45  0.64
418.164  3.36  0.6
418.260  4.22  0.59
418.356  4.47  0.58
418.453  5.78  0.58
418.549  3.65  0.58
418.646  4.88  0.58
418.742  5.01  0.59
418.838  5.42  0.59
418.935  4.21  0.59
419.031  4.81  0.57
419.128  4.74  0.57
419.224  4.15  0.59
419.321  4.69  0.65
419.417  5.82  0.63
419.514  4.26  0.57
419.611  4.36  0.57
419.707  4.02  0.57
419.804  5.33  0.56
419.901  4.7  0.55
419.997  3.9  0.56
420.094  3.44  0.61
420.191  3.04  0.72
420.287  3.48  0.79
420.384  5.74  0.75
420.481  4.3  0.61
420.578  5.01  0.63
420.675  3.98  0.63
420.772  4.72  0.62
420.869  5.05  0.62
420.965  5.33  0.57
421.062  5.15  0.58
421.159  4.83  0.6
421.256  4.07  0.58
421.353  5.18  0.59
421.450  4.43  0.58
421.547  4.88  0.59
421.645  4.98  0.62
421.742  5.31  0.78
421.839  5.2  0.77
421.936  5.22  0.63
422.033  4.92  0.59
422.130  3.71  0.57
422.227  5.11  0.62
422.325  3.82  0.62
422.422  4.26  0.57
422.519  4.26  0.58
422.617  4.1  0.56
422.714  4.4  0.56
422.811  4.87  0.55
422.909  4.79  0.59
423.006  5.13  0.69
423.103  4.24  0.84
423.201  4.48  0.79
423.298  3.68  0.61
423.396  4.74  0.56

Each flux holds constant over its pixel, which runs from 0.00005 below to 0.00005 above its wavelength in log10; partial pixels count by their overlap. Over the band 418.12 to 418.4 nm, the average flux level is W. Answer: 4.03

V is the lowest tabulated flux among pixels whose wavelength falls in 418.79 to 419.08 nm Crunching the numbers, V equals 4.21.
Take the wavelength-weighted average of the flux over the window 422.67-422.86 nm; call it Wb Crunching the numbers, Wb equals 4.64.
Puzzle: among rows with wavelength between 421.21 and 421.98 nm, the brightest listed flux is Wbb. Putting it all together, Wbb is 5.31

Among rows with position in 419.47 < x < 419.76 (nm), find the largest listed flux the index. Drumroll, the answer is 4.36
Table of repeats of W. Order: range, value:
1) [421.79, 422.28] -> 4.83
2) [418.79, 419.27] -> 4.67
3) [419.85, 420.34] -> 3.74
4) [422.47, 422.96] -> 4.49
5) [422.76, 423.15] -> 4.76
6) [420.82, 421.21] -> 5.09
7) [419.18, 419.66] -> 4.66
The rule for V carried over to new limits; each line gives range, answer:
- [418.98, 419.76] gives 4.02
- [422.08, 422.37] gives 3.71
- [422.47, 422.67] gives 4.1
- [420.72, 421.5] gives 4.07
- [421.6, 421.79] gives 4.98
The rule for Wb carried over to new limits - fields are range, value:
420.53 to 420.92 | 4.7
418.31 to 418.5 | 5.11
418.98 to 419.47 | 4.83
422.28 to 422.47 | 4.05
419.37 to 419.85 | 4.75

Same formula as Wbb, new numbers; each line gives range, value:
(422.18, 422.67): 5.11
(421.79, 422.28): 5.22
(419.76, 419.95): 5.33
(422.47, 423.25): 5.13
